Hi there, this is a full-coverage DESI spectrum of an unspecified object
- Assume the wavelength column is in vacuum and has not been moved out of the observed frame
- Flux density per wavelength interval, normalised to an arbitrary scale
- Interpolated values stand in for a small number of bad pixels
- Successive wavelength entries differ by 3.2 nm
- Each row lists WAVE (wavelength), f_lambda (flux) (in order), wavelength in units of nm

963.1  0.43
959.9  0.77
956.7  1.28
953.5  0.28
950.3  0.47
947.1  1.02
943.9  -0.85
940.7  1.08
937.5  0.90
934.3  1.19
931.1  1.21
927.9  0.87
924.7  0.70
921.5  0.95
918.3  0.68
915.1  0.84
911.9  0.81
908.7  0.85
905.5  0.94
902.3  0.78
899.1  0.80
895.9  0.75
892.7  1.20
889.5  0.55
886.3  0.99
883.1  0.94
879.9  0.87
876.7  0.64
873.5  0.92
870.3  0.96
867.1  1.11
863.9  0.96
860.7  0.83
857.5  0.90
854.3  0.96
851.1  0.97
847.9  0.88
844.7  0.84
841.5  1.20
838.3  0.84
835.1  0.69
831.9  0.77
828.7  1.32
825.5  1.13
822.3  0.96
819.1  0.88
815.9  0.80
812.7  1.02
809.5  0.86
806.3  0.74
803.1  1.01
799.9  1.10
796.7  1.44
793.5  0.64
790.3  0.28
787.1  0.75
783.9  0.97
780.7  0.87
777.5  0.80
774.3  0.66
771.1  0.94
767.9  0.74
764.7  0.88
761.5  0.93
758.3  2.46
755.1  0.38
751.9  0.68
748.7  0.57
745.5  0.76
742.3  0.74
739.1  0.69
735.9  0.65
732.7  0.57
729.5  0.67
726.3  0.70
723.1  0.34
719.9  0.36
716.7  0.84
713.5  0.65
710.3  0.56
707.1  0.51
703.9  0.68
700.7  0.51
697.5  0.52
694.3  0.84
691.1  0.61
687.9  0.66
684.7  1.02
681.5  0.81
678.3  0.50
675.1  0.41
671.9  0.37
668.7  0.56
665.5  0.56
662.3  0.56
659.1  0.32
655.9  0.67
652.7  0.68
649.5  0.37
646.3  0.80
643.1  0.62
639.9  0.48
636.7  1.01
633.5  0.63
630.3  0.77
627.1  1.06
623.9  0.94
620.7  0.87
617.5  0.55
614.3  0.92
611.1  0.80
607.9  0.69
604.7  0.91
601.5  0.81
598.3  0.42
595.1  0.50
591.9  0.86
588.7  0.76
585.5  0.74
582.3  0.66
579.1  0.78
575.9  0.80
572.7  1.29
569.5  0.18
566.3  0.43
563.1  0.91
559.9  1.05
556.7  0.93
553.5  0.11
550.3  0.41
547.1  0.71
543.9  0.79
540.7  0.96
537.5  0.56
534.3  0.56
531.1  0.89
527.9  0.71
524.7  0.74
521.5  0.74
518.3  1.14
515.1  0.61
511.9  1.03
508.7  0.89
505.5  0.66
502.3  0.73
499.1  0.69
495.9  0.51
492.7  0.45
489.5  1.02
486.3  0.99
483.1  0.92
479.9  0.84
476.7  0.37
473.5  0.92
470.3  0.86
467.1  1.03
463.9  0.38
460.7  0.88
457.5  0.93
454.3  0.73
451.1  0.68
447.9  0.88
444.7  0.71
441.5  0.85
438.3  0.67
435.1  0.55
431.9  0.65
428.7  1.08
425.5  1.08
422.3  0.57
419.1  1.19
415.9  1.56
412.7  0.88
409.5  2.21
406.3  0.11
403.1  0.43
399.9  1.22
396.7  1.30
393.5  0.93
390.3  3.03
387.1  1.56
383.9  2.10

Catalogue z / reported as 1.032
